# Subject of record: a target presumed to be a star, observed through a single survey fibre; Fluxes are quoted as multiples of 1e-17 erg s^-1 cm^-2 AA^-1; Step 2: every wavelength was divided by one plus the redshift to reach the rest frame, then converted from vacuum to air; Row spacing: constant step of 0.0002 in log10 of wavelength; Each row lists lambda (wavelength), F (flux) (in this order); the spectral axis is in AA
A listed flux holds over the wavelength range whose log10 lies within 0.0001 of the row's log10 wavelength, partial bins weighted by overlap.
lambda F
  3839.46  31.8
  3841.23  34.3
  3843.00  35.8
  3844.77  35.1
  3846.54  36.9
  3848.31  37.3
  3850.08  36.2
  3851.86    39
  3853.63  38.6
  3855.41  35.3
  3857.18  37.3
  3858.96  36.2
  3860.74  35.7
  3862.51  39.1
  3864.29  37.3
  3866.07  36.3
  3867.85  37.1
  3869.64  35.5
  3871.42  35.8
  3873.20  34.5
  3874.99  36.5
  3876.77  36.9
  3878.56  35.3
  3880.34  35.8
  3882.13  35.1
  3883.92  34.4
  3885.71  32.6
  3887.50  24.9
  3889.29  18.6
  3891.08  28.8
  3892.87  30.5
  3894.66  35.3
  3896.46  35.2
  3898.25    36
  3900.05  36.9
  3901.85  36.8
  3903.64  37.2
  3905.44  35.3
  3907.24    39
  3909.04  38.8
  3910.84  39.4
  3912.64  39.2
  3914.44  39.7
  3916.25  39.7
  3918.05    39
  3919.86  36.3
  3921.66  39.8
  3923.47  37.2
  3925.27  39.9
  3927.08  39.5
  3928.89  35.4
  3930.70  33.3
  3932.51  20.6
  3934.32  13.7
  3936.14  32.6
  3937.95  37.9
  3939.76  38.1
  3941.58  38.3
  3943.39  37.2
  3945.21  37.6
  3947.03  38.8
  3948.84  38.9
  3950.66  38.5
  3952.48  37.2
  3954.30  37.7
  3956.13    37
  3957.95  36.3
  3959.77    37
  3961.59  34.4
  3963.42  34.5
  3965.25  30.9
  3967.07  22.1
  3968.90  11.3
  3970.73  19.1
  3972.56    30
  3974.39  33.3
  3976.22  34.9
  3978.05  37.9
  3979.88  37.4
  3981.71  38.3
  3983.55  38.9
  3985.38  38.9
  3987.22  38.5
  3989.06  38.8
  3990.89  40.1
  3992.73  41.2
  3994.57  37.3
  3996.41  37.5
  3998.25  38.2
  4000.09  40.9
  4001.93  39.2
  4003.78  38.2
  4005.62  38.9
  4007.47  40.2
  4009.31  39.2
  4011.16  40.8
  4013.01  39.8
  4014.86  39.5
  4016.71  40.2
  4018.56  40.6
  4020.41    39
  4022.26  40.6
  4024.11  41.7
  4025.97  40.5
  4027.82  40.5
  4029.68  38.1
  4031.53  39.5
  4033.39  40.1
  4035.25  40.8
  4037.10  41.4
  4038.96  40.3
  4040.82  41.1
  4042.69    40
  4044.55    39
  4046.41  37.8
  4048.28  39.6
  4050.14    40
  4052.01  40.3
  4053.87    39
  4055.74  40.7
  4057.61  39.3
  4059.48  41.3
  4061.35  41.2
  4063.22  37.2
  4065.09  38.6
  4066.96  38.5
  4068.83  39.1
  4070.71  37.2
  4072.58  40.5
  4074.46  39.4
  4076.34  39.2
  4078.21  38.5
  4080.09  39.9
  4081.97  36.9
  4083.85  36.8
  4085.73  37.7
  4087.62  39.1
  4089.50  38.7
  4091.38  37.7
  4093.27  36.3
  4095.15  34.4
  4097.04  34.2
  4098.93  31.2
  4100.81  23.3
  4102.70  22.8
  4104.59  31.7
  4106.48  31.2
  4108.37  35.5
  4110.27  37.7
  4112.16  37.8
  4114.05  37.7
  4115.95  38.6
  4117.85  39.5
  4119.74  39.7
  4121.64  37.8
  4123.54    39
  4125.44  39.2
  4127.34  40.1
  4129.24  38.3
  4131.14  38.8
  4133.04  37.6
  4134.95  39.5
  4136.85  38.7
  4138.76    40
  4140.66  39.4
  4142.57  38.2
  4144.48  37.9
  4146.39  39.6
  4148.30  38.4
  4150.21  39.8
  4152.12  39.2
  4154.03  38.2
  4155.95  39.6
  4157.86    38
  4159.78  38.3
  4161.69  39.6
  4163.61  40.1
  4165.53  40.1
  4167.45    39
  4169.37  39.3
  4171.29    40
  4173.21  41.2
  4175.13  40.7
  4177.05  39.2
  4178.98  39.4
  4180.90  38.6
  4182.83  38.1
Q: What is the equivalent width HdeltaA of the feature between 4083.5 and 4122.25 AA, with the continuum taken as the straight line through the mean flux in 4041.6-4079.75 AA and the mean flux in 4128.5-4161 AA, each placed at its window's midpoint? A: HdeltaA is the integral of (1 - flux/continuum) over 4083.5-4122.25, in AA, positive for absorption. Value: 3.87 AA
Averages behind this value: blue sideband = 39.3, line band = 35.2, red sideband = 38.8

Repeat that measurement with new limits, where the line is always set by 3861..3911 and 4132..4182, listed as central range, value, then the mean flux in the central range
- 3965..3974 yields 3.3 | 22.7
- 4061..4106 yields 2.2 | 36.1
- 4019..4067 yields -3.3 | 39.9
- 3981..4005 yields -1.6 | 38.9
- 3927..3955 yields 0.9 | 34.6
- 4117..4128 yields -0.2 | 39.2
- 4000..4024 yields -1.9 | 39.8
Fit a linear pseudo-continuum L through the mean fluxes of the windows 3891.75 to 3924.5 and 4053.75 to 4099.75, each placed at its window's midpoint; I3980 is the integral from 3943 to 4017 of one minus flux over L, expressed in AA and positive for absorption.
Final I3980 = 2.7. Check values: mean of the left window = 37.3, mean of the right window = 38.1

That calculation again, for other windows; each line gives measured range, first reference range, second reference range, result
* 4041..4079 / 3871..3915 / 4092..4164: -3.2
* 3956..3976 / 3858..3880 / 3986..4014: 4.7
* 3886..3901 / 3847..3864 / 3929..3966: 2.2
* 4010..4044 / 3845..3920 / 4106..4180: -2.5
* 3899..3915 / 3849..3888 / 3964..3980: -2.4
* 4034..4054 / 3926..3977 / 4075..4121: -3.1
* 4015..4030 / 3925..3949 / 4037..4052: -0.6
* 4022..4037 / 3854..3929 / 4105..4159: -1.2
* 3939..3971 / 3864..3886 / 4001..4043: 3.5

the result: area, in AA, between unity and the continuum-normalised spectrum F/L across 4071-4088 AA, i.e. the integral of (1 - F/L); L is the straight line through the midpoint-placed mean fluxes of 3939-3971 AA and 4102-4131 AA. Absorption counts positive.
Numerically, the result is -1.2 AA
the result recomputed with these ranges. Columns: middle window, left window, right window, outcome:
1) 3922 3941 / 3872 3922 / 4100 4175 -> 1.3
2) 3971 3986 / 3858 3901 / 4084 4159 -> 0.0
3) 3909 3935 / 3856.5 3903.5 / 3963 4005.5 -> -0.7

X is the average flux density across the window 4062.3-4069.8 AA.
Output 38.4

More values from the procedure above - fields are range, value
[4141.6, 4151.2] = 38.8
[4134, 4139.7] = 39.4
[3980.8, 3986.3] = 38.7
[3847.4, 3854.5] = 37.8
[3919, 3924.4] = 37.9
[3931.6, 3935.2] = 17.2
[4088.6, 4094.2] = 37.5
